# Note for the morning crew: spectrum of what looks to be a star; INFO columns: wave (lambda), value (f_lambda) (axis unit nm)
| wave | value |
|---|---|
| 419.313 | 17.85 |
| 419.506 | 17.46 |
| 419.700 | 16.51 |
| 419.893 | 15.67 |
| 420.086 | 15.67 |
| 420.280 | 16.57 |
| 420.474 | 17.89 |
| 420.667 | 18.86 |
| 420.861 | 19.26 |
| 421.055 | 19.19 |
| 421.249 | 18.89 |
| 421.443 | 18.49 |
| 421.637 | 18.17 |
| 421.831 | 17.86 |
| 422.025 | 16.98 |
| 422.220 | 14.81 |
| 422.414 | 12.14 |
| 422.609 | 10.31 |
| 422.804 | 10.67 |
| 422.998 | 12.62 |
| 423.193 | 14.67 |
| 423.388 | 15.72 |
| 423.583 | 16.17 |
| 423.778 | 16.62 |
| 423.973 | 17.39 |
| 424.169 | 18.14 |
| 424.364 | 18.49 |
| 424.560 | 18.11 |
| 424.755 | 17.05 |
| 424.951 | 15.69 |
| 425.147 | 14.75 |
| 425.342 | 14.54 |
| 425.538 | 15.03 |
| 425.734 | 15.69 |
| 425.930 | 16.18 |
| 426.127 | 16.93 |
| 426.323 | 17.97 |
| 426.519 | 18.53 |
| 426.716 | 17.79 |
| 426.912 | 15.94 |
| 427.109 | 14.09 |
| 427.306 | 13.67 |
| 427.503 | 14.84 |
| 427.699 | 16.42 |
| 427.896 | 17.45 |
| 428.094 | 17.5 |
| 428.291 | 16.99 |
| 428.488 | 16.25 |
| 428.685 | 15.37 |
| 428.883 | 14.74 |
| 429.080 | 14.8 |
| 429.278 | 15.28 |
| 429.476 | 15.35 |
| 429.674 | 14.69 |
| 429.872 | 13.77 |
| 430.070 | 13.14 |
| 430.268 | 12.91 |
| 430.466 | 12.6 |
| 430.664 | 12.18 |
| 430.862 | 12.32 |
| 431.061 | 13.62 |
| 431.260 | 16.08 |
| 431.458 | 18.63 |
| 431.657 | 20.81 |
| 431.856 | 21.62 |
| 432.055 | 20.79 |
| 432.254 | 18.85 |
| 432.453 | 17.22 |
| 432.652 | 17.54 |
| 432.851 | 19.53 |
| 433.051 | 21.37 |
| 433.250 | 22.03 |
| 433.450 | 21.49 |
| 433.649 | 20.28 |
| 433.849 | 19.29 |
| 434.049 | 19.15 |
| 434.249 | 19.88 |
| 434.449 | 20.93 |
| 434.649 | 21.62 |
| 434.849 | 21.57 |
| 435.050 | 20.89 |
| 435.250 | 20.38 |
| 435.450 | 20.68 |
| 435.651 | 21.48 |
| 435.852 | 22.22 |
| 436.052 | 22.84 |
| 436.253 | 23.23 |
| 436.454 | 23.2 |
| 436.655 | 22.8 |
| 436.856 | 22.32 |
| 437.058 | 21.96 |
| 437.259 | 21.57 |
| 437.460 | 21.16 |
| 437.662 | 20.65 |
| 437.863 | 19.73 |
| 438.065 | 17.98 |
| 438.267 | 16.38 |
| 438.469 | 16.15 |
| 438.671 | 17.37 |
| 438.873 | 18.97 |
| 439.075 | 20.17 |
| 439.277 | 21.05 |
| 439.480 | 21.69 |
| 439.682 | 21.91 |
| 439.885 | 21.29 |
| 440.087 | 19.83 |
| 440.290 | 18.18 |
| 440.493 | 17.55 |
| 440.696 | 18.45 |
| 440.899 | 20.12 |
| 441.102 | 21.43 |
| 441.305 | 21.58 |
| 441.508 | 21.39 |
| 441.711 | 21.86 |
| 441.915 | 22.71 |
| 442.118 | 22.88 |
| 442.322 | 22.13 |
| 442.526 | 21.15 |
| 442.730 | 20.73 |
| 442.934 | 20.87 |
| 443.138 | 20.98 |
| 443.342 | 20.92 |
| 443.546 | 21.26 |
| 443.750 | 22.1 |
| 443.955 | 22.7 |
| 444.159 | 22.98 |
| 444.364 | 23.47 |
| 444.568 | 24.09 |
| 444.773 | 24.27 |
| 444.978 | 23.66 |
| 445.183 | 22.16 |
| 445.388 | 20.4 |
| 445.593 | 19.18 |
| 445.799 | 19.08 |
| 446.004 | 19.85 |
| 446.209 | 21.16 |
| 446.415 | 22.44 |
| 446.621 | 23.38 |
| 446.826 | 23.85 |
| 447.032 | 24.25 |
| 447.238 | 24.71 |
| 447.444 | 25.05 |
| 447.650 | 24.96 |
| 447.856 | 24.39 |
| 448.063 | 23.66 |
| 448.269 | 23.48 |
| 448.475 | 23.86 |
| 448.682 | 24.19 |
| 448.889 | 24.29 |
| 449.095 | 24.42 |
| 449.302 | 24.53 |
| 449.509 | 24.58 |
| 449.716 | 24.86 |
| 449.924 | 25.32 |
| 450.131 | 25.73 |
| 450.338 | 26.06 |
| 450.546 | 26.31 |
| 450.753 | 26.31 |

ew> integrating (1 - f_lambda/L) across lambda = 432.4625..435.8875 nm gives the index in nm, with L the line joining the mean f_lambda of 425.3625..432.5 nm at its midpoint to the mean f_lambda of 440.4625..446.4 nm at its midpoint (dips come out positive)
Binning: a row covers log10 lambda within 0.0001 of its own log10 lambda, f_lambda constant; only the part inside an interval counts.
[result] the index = -0.48 nm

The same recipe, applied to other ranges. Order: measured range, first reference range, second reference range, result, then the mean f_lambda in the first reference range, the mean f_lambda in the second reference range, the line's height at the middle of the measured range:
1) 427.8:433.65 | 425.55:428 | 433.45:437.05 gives 0.59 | 16.2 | 21.4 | 18.6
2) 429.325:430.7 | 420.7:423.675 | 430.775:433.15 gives 0.32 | 15.8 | 18.2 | 17.7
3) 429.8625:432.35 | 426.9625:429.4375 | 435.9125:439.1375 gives 0.17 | 15.6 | 20.4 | 17.1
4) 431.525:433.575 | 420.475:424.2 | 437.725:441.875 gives -0.21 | 16.2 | 19.7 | 18.2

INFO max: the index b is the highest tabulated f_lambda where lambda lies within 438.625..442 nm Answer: 22.71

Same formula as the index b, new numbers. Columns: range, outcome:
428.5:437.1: 23.23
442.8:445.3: 24.27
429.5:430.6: 14.69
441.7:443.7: 22.88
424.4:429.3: 18.53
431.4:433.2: 21.62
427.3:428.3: 17.5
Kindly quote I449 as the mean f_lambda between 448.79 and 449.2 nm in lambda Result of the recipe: 24.4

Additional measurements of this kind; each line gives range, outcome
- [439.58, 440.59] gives 19.8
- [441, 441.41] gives 21.5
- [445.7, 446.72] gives 21.2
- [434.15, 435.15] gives 21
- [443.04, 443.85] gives 21.3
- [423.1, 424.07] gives 16.1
